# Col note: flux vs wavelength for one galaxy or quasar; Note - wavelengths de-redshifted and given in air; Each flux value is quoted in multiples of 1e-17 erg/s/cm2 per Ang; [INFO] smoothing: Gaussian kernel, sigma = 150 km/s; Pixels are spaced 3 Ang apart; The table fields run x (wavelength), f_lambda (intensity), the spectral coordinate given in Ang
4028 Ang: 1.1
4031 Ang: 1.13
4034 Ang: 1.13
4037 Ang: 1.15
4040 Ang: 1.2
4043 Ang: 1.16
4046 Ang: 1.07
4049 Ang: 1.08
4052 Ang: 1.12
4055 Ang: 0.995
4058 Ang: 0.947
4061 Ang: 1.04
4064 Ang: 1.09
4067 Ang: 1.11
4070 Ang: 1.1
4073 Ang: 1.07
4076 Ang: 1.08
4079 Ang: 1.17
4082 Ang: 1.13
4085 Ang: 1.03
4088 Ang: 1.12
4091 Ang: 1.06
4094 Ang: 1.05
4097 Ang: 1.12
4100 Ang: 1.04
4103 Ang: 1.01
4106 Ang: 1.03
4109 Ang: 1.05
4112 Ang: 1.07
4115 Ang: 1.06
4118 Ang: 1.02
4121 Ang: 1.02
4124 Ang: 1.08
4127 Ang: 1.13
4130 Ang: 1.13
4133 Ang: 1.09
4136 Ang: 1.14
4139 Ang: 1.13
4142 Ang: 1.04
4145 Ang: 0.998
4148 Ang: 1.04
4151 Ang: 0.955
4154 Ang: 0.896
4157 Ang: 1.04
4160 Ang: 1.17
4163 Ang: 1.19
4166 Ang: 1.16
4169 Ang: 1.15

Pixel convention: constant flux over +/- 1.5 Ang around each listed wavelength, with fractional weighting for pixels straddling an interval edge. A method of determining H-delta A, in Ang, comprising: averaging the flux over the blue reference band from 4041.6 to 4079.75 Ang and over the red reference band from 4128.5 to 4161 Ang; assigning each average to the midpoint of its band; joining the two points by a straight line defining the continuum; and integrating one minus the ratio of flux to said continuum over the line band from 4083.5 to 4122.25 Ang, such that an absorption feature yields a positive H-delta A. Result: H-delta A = 0.50 Ang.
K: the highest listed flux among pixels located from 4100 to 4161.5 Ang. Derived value 1.17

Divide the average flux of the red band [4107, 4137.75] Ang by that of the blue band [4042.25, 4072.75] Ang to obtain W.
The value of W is 1.01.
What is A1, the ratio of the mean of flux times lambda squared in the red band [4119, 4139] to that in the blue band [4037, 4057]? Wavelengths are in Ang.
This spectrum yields 1.04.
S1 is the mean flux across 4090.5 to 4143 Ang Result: 1.07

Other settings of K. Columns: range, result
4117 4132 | 1.13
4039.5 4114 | 1.2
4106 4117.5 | 1.07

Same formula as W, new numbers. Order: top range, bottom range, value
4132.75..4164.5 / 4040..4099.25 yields 0.98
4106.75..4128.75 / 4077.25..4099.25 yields 0.97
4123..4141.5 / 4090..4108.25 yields 1.06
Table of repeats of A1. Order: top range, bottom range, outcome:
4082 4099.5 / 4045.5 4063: 1.05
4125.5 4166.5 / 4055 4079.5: 1.05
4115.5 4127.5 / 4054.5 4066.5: 1.06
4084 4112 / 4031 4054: 0.96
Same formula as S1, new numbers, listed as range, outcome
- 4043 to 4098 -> 1.08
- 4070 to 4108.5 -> 1.08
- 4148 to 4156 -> 0.954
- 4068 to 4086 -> 1.1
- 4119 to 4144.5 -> 1.09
